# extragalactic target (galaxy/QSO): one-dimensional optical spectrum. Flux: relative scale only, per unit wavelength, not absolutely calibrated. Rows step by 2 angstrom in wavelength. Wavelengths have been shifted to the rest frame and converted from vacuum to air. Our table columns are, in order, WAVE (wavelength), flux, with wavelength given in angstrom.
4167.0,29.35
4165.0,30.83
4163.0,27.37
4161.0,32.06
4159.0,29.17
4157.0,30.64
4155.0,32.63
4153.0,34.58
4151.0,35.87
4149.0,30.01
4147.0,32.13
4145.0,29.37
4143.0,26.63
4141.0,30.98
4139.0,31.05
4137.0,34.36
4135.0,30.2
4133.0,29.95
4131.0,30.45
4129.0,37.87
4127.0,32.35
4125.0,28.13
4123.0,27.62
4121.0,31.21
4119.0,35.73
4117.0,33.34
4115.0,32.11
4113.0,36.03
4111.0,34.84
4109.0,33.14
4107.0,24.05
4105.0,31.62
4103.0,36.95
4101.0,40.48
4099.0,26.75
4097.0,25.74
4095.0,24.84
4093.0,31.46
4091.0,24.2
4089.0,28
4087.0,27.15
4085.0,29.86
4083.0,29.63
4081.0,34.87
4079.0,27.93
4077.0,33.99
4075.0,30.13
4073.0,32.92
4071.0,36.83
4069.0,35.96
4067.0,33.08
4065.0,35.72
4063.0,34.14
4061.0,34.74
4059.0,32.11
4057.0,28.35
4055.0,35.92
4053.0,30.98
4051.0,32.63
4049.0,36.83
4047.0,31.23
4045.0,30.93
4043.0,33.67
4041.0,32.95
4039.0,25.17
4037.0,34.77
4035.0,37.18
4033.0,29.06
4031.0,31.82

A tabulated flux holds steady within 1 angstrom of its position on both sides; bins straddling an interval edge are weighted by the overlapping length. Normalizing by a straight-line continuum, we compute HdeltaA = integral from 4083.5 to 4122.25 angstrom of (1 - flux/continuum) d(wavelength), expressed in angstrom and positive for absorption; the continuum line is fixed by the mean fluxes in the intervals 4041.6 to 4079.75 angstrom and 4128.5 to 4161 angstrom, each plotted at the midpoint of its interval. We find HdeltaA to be 1.7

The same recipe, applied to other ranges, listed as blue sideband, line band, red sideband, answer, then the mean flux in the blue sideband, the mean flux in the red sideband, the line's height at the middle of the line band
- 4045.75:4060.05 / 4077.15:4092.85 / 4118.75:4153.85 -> 1.4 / 32.6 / 31.5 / 32.1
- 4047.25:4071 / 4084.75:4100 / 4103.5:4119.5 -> 2.7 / 33.7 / 32.6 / 33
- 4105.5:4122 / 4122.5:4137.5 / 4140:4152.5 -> 0.2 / 32.5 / 31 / 31.8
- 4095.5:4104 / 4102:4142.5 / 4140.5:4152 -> -0.7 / 32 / 30.8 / 31.4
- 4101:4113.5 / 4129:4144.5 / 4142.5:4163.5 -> 0.5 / 33.3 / 31.1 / 31.9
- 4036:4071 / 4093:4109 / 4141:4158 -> 0.9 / 33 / 31.5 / 32.2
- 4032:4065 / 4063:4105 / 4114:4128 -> 0.9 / 32.6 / 31.5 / 32.1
